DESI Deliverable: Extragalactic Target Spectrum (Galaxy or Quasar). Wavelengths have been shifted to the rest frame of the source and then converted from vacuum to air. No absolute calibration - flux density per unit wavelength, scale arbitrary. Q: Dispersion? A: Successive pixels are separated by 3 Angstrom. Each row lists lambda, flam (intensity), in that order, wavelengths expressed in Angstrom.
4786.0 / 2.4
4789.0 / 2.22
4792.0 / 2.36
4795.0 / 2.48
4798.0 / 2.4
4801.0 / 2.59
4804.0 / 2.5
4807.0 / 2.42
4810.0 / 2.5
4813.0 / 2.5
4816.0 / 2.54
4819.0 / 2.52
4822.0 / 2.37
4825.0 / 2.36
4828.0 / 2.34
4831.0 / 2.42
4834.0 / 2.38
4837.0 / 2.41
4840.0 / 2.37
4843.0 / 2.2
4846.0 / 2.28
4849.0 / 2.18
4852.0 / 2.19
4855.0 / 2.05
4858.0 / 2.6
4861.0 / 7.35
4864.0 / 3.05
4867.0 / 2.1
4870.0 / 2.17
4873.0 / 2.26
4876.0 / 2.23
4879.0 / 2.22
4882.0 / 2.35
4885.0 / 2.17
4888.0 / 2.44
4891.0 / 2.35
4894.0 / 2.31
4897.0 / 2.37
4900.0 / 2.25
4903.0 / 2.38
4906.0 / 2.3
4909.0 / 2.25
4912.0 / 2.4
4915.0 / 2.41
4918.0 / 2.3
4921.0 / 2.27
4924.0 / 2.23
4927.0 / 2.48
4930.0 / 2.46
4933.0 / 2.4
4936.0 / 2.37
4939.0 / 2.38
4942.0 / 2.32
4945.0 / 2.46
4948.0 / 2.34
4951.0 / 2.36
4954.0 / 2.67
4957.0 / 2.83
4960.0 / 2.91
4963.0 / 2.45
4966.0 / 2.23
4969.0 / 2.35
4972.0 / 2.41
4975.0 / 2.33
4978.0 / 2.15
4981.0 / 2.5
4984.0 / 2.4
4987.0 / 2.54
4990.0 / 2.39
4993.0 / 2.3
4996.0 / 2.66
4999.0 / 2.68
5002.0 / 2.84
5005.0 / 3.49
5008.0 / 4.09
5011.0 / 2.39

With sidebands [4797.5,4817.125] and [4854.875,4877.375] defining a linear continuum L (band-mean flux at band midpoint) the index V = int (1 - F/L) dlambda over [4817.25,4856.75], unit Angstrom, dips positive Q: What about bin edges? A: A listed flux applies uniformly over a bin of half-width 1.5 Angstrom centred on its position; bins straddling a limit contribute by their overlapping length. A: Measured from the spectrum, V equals 6.4 Angstrom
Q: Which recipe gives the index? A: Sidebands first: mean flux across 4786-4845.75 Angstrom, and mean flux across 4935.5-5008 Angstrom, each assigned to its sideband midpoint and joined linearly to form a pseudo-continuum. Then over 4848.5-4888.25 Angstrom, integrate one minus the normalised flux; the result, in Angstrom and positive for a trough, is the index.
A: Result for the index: -3.7 Angstrom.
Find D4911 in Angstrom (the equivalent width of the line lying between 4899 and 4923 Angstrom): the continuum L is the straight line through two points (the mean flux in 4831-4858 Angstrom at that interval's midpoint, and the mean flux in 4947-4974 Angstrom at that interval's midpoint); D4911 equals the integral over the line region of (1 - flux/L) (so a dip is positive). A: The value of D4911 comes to 0.9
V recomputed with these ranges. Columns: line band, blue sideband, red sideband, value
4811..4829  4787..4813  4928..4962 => 0.0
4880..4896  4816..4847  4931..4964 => 0.7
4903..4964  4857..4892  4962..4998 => 3.2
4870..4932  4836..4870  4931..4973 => 7.2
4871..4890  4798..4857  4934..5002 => 1.0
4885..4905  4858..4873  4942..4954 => 4.7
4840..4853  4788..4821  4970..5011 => 1.4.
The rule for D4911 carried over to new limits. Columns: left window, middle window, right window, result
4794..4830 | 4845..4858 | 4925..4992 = 1.24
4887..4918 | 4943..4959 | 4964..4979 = -1.53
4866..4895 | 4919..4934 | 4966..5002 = -0.16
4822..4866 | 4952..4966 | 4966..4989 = -1.33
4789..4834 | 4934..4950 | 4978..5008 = 1.51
